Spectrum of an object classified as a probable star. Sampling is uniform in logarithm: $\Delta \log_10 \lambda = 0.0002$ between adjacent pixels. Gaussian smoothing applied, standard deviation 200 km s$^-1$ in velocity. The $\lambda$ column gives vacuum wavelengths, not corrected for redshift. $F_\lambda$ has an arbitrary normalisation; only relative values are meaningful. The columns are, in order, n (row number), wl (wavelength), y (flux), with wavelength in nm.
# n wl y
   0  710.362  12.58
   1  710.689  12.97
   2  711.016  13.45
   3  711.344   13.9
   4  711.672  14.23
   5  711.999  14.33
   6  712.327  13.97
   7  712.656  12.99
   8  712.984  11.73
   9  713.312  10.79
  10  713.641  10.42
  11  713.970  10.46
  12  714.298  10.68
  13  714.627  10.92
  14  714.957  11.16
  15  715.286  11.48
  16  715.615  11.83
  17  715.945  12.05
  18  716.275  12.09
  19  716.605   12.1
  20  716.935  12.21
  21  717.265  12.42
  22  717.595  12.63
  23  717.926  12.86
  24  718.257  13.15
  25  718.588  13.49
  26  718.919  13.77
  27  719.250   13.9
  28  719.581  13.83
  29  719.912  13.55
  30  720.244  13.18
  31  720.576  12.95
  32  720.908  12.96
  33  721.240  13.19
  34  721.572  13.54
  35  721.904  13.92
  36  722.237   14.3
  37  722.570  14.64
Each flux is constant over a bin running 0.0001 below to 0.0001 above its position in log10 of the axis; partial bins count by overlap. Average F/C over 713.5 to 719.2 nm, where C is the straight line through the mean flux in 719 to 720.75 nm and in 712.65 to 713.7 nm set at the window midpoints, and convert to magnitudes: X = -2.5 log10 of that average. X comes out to 0.03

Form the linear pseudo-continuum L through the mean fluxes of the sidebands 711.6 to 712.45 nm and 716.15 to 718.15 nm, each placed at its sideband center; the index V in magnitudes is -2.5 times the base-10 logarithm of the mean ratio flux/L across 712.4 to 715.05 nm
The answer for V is 0.21 mag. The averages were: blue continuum 14.2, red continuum 12.4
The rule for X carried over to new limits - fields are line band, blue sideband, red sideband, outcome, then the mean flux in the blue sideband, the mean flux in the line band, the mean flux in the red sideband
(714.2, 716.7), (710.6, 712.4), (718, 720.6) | 0.18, 13.8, 11.5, 13.5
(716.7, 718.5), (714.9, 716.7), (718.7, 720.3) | 0.00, 11.8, 12.7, 13.7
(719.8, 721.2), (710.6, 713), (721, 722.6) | 0.05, 13.6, 13.1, 13.8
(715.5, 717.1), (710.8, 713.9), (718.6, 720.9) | 0.10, 12.8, 12.1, 13.5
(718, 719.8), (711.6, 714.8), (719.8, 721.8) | -0.05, 12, 13.6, 13.2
